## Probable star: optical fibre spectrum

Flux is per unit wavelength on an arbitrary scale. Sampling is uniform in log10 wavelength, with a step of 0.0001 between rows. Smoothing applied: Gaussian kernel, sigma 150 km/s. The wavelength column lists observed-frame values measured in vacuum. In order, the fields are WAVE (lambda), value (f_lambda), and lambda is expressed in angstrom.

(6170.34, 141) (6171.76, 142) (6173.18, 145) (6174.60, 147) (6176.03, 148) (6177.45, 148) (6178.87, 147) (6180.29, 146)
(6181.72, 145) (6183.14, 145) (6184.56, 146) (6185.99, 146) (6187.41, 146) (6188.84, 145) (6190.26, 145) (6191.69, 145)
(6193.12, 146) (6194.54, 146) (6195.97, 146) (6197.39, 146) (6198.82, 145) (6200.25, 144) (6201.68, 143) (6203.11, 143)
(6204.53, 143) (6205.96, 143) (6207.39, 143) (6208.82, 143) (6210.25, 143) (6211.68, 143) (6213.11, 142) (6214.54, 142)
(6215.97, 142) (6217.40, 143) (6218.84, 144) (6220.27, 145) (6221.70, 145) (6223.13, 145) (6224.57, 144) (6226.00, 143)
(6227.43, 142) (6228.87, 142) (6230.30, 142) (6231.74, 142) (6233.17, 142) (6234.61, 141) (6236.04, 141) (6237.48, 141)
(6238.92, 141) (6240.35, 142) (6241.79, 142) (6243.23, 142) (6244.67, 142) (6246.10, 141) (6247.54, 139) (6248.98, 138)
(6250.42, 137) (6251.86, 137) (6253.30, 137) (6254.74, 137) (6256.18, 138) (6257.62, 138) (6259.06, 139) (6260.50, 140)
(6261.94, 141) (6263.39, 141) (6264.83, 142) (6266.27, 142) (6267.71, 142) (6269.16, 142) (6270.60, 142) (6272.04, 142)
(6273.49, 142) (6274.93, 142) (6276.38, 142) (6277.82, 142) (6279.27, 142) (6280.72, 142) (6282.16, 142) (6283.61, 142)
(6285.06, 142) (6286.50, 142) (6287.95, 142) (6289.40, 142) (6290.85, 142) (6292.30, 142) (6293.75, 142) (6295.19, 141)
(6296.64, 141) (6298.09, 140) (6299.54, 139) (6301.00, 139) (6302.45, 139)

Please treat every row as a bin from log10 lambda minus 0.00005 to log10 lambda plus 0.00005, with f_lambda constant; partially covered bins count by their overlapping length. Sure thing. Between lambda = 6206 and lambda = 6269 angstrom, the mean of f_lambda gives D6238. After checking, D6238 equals 141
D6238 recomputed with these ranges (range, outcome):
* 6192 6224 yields 144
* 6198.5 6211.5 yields 143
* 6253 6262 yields 139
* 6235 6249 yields 141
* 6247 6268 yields 139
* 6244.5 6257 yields 138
